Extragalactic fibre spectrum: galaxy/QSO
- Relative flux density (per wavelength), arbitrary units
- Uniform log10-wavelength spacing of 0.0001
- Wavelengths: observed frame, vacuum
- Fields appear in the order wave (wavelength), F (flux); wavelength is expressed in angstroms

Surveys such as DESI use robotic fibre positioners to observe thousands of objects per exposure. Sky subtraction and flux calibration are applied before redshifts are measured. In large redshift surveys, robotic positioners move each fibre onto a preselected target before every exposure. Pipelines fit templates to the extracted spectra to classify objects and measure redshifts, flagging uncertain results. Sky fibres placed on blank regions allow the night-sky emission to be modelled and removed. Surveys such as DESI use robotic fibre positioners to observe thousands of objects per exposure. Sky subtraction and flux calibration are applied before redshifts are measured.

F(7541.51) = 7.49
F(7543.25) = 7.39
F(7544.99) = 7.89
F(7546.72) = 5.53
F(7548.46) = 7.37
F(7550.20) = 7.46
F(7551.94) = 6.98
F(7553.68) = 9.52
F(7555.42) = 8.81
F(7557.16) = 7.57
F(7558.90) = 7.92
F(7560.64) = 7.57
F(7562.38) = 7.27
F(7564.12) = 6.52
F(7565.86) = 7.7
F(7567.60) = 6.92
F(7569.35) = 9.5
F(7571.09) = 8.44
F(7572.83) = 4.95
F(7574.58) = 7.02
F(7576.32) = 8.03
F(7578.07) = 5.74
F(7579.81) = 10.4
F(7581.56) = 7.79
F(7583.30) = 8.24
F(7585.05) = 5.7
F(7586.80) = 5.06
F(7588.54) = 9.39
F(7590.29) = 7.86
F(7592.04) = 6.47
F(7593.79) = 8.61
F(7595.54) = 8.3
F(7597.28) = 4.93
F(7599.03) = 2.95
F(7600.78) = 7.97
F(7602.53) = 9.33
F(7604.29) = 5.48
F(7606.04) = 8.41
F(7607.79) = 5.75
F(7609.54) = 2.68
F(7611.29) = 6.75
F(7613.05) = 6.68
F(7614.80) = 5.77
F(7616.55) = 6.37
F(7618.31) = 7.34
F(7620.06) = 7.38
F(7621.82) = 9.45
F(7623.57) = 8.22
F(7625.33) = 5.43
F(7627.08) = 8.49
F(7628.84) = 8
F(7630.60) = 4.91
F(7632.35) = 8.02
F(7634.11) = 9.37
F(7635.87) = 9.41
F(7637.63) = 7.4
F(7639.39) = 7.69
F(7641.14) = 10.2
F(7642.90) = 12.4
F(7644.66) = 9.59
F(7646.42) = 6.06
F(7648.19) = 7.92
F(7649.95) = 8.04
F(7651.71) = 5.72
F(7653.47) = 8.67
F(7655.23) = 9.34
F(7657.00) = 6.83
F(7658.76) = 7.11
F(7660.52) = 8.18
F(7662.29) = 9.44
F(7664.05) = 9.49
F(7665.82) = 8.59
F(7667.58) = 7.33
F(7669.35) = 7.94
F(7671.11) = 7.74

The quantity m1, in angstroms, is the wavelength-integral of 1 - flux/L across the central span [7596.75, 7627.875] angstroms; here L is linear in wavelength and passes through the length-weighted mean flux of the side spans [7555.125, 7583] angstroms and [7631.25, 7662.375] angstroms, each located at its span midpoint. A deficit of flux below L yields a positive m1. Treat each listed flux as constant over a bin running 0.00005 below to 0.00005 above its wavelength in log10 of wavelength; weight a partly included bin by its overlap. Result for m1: 5.4 angstroms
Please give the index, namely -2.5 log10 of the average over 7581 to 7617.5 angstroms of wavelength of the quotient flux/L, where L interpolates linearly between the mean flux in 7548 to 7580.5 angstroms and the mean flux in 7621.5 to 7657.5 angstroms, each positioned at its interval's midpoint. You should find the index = 0.18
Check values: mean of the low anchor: 7.66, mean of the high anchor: 8.14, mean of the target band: 6.68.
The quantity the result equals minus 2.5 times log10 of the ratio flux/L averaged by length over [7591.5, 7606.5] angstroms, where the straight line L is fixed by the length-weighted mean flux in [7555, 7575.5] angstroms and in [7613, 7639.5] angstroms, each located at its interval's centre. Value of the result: 0.090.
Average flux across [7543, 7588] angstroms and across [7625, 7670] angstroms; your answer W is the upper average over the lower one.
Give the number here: 1.1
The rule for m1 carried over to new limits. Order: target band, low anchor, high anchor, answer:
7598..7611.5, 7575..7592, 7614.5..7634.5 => 2.4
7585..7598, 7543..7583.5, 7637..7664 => 1.1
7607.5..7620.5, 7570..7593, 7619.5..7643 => 3.0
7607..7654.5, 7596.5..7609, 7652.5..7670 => -1.8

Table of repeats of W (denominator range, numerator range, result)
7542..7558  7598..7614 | 0.82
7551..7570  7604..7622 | 0.83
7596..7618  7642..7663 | 1.34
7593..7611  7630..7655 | 1.29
